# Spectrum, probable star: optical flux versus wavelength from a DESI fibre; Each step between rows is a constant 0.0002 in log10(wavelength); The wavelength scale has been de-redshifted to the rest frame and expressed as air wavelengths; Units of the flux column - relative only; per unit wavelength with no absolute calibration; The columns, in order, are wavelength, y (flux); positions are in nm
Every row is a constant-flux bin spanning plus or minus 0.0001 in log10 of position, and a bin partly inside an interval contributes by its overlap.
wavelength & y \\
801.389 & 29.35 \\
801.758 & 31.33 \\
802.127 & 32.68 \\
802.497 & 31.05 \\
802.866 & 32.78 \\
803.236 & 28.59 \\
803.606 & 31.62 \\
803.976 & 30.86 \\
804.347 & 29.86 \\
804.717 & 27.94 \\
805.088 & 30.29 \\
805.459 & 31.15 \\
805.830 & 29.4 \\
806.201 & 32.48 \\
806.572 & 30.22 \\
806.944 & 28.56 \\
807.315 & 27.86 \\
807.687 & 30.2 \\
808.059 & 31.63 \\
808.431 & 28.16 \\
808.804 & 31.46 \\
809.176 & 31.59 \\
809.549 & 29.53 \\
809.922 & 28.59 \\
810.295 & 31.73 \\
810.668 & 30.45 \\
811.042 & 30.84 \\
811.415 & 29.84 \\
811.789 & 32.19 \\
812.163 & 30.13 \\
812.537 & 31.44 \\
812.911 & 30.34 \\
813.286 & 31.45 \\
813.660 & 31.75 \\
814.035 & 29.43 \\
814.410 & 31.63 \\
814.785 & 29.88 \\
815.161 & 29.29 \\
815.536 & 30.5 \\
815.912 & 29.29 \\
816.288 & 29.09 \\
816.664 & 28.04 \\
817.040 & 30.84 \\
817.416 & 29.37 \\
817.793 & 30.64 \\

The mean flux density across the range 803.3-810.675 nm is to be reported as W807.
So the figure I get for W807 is 30.1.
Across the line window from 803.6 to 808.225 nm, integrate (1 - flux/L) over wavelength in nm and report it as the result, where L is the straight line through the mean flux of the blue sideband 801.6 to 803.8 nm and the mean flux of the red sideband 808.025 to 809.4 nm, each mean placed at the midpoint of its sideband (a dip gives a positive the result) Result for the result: 0.13 nm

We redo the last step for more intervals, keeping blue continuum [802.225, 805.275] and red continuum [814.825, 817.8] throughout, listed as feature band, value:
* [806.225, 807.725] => 0.04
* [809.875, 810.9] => -0.02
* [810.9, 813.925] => -0.11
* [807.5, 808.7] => 0.00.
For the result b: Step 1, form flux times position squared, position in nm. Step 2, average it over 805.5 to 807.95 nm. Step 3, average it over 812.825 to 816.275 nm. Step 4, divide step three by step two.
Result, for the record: 1.03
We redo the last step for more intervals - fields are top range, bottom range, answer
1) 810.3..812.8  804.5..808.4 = 1.05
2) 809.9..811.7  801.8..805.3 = 1.01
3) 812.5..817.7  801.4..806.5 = 1.01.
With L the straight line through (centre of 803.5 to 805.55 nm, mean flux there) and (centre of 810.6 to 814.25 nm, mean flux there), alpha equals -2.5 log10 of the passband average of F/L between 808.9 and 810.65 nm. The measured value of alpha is 0.01 mag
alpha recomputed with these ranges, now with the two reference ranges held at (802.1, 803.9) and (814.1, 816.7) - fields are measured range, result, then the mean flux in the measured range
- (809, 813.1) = -0.01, 30.6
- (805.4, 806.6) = 0.00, 30.9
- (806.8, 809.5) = 0.02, 29.9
